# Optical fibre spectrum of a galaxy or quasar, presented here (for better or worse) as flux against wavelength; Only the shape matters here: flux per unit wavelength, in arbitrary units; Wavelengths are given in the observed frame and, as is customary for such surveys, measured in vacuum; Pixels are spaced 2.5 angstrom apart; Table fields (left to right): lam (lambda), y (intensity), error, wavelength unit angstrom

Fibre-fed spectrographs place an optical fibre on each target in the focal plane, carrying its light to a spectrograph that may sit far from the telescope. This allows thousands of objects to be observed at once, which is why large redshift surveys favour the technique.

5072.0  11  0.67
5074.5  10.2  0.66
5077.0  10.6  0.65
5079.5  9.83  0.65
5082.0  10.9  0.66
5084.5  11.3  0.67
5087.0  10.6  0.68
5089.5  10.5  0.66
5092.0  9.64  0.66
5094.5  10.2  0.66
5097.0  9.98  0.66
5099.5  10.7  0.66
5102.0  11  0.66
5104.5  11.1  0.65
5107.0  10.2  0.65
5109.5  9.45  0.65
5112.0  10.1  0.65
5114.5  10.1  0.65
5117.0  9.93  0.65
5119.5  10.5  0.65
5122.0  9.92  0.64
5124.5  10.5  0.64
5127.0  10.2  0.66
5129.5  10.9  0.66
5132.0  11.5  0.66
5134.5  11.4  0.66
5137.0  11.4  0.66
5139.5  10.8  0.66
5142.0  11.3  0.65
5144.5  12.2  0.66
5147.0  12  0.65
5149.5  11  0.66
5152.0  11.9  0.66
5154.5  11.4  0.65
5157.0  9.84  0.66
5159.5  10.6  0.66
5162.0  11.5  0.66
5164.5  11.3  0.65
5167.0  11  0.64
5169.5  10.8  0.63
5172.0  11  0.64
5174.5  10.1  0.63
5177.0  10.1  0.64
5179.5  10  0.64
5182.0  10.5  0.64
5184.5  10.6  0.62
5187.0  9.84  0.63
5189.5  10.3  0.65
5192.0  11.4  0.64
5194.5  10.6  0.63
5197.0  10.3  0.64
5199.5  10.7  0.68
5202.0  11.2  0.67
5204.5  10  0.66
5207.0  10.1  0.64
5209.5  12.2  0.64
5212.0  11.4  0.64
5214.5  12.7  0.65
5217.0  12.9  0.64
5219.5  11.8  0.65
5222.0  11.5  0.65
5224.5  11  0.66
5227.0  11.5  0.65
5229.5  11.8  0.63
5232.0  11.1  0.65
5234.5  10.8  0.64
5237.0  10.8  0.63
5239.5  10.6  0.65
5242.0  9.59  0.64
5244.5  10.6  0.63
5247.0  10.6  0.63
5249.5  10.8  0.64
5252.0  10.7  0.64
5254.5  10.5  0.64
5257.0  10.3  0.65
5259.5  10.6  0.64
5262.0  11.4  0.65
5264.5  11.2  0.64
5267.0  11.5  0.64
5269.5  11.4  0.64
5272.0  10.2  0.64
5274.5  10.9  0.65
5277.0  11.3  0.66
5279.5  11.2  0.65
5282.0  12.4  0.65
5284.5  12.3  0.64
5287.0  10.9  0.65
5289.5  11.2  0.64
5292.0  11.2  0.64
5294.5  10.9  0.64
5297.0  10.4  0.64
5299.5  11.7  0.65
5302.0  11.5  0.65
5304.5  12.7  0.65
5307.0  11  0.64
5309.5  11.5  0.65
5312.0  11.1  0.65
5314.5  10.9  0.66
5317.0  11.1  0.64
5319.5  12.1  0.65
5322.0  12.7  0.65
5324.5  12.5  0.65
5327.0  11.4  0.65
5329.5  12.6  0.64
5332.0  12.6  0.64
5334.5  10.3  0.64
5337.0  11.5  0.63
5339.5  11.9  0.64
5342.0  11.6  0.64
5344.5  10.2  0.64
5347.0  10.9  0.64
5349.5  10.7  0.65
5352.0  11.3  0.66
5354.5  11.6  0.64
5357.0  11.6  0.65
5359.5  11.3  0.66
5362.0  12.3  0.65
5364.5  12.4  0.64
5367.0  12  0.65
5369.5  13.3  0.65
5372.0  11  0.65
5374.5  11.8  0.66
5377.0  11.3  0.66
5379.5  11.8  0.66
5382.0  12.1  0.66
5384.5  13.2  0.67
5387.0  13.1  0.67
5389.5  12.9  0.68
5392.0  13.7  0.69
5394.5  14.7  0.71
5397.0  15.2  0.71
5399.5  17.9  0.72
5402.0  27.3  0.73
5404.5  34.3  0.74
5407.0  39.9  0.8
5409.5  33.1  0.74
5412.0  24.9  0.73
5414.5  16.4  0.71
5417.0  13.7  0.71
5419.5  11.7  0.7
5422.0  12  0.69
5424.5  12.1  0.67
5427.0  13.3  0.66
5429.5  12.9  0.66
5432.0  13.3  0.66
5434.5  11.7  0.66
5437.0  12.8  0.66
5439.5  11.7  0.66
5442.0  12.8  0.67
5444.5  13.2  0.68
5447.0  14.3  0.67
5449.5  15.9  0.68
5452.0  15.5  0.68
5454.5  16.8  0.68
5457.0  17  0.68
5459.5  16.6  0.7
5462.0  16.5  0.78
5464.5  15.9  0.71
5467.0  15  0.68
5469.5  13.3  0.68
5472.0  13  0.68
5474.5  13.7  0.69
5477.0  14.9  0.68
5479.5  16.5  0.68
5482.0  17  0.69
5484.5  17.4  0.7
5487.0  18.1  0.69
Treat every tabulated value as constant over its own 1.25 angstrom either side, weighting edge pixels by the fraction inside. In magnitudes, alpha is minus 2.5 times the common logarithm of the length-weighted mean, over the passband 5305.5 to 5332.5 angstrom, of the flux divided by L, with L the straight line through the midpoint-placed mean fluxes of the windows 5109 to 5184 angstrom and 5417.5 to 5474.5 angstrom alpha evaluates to 0.08 mag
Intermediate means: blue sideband 10.8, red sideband 14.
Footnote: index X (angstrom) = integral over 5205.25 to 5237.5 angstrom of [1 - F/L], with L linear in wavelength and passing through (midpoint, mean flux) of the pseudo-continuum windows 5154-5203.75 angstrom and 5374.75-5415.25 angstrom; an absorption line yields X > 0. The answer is 2.17 angstrom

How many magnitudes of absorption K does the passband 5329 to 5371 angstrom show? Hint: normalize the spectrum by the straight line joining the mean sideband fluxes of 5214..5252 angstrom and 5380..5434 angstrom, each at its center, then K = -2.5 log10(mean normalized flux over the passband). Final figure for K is 0.32 mag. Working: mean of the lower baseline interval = 11.2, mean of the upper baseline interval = 17.8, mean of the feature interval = 11.6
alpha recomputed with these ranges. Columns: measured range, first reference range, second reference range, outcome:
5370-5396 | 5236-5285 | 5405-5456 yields 0.19 mag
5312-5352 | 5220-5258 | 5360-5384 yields 0.01 mag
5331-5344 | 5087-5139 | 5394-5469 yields 0.31 mag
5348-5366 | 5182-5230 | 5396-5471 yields 0.29 mag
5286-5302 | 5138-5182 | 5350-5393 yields 0.06 mag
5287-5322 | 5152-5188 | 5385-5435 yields 0.29 mag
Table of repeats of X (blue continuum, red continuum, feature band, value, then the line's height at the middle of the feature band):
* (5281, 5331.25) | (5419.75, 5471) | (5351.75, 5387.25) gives 2.1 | 12.7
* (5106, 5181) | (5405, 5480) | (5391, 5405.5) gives -4.7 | 15.4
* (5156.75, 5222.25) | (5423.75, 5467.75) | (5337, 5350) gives 1.8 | 13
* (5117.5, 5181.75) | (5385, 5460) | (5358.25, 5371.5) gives 3.0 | 15.7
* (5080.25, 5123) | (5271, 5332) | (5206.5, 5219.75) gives -1.1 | 11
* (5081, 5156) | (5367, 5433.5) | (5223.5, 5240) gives 2.5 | 13.1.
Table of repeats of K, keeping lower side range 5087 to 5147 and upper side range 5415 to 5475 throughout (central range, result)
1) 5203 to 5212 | 0.07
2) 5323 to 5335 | 0.07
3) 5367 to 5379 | 0.12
